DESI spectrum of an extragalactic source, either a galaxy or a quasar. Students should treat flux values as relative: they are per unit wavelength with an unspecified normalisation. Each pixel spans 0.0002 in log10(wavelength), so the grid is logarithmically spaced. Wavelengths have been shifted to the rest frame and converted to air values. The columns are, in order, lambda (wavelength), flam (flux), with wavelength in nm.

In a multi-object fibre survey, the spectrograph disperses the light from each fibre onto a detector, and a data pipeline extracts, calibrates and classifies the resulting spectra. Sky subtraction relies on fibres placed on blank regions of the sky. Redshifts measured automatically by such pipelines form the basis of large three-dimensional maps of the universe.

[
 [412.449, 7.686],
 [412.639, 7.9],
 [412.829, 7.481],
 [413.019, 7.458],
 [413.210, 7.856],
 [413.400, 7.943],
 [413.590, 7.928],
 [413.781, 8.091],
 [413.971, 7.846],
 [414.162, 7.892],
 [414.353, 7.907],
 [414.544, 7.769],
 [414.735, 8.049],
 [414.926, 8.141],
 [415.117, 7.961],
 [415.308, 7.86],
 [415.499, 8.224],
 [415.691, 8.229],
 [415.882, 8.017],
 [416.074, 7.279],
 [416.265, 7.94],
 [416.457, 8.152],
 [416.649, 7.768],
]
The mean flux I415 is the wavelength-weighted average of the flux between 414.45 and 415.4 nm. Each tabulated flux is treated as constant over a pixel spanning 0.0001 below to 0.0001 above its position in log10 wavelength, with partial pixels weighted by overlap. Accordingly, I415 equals 7.96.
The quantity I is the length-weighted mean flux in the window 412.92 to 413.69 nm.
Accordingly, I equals 7.79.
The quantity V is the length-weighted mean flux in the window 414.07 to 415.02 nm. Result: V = 7.95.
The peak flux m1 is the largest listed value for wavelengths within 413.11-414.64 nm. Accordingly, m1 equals 8.091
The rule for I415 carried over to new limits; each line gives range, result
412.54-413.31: 7.67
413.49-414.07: 7.96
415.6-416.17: 7.85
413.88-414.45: 7.87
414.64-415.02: 8.1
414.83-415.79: 8.09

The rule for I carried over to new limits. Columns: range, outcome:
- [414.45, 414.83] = 7.91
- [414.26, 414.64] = 7.83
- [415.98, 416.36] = 7.62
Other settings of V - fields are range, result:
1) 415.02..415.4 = 7.92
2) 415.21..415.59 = 8.05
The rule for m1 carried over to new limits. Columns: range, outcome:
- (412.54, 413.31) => 7.9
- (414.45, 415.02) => 8.141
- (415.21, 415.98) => 8.229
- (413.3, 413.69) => 7.943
